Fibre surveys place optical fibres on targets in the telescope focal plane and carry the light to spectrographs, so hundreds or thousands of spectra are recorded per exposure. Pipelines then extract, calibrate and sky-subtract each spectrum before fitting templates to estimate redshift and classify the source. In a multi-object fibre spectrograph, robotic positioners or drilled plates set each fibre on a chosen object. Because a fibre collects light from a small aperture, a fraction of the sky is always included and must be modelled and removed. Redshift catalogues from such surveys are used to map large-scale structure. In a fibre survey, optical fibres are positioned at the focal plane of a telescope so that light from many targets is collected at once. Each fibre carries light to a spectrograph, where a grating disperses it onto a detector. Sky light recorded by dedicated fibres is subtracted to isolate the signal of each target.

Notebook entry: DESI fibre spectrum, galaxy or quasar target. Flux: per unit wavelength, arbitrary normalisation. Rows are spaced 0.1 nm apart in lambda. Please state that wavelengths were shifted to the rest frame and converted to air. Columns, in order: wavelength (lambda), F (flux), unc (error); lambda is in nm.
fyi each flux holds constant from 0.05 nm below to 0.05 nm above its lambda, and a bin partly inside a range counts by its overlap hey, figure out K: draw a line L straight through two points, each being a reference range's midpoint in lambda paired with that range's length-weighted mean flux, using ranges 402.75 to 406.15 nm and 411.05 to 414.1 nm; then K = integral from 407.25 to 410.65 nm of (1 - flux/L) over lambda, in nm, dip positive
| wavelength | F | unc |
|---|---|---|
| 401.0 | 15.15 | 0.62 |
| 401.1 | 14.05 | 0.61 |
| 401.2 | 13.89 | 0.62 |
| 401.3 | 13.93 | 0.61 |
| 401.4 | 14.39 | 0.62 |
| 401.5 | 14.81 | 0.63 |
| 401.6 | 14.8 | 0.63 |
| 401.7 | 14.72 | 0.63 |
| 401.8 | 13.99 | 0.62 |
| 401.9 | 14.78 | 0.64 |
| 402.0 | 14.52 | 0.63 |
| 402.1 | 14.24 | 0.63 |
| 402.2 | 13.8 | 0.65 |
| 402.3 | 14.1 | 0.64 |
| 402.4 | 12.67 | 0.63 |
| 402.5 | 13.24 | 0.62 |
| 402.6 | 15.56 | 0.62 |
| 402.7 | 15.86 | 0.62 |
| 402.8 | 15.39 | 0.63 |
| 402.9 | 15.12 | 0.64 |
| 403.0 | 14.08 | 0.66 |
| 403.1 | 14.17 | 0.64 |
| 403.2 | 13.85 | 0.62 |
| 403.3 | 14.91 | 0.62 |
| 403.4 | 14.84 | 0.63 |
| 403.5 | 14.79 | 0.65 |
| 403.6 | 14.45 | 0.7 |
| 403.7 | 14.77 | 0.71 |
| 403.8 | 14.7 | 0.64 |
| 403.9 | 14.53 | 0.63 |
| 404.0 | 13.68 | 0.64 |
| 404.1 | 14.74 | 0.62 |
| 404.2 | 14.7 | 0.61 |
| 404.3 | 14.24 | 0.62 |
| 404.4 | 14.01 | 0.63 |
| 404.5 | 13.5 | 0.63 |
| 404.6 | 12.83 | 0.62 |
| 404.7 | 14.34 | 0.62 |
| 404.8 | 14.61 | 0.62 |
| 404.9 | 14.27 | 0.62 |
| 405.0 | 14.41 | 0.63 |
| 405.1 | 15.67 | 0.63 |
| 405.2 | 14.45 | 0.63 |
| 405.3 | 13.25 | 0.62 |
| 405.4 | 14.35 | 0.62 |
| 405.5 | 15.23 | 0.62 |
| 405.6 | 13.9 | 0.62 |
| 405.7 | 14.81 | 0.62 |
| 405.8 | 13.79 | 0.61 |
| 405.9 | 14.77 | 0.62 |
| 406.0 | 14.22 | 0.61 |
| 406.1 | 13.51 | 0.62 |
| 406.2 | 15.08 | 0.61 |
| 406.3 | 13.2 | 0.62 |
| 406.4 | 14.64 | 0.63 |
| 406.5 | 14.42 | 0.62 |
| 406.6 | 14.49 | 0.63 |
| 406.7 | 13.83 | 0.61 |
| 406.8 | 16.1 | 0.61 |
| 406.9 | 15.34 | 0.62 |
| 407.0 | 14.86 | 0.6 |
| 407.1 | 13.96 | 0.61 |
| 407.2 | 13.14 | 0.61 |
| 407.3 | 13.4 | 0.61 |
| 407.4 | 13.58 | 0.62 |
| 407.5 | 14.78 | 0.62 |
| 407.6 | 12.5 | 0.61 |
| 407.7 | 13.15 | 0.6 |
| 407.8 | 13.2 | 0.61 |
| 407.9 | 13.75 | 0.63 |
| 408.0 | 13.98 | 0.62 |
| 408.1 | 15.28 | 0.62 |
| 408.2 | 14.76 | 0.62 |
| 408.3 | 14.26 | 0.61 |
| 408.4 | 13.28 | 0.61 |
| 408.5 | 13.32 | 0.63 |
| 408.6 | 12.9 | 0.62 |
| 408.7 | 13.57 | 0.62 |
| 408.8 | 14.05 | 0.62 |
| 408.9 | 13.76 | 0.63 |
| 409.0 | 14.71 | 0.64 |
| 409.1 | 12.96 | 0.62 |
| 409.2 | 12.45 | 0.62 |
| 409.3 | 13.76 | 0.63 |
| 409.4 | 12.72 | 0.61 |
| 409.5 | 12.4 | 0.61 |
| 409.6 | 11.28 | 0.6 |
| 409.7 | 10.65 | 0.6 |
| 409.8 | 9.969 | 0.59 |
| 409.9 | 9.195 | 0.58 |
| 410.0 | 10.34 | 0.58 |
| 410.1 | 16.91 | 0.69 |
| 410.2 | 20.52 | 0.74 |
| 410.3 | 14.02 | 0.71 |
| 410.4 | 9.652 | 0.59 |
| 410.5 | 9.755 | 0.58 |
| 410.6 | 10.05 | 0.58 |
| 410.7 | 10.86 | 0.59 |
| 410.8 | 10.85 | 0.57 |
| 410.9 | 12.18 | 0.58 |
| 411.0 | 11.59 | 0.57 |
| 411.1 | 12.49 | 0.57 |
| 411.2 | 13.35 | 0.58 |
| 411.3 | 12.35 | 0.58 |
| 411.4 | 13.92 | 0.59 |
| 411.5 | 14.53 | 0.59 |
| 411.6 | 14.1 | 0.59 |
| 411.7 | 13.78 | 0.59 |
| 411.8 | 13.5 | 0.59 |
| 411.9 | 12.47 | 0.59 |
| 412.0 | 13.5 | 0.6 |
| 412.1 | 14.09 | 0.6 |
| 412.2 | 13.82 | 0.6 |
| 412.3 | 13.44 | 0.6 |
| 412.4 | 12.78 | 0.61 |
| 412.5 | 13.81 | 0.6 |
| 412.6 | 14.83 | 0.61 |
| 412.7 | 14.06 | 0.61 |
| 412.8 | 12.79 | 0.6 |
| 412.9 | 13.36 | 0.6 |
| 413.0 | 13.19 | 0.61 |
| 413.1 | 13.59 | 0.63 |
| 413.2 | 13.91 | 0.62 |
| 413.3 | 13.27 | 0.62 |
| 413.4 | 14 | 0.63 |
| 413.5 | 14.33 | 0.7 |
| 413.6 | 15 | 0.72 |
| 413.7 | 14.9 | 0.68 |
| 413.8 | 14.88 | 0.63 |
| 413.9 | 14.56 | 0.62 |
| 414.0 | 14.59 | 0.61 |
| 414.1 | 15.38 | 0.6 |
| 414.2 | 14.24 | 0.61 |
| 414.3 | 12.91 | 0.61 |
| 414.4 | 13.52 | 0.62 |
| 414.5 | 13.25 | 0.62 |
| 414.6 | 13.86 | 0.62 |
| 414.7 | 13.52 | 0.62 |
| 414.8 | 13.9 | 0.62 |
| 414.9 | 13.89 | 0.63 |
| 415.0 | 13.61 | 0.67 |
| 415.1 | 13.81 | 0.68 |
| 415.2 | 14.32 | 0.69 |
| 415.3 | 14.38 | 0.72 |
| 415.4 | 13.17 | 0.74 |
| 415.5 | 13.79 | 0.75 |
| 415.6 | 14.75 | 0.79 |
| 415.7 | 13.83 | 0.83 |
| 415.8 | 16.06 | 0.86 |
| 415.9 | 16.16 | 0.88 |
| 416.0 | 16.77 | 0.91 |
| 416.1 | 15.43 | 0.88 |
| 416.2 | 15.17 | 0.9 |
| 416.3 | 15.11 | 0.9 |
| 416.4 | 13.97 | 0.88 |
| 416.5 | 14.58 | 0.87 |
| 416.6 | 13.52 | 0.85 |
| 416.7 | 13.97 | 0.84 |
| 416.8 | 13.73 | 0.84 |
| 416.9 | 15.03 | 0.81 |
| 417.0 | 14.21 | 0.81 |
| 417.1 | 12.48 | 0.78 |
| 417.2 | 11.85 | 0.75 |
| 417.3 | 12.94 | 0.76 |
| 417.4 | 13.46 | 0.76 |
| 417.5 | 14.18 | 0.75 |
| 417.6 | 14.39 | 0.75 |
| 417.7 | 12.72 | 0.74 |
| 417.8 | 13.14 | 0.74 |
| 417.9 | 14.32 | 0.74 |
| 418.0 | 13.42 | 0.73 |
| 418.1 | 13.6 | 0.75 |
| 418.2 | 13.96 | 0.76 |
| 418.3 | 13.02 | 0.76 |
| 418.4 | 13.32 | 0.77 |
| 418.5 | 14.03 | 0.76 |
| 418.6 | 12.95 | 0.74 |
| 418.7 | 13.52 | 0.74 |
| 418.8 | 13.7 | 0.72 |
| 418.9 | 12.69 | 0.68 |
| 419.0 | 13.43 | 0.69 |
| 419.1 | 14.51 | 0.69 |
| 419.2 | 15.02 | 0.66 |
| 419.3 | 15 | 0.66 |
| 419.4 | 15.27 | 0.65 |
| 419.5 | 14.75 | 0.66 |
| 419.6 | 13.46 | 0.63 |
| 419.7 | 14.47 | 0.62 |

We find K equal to 0.24 nm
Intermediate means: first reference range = 14.4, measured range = 13.1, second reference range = 13.8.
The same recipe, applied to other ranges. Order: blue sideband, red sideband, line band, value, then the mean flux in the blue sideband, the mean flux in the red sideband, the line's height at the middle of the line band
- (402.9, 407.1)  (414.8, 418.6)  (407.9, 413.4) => 0.43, 14.4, 14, 14.2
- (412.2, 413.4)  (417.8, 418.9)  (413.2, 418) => -0.21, 13.6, 13.5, 13.6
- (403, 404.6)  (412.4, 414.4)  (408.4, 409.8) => 0.13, 14.3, 14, 14.2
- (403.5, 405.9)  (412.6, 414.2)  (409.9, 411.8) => 0.19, 14.3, 14.1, 14.2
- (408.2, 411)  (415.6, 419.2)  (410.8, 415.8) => -0.17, 12.6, 14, 13.3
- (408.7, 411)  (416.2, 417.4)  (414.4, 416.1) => -0.10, 12.4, 13.8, 13.5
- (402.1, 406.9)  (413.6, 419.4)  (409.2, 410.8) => 0.24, 14.4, 14.1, 14.2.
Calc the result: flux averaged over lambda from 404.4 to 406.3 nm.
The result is 14.2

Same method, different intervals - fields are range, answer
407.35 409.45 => 13.7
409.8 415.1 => 13.4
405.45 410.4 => 13.7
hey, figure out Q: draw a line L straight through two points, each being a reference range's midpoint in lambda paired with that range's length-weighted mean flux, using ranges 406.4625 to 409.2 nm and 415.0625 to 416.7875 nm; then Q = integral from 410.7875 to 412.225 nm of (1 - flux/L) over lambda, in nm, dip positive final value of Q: 0.11 nm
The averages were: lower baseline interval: 13.9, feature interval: 13.1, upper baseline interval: 14.6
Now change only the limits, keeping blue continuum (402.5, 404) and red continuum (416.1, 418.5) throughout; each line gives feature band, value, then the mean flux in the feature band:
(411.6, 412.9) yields 0.05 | 13.6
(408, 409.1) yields 0.03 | 13.9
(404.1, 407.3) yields 0.05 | 14.3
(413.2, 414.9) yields -0.01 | 14.1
